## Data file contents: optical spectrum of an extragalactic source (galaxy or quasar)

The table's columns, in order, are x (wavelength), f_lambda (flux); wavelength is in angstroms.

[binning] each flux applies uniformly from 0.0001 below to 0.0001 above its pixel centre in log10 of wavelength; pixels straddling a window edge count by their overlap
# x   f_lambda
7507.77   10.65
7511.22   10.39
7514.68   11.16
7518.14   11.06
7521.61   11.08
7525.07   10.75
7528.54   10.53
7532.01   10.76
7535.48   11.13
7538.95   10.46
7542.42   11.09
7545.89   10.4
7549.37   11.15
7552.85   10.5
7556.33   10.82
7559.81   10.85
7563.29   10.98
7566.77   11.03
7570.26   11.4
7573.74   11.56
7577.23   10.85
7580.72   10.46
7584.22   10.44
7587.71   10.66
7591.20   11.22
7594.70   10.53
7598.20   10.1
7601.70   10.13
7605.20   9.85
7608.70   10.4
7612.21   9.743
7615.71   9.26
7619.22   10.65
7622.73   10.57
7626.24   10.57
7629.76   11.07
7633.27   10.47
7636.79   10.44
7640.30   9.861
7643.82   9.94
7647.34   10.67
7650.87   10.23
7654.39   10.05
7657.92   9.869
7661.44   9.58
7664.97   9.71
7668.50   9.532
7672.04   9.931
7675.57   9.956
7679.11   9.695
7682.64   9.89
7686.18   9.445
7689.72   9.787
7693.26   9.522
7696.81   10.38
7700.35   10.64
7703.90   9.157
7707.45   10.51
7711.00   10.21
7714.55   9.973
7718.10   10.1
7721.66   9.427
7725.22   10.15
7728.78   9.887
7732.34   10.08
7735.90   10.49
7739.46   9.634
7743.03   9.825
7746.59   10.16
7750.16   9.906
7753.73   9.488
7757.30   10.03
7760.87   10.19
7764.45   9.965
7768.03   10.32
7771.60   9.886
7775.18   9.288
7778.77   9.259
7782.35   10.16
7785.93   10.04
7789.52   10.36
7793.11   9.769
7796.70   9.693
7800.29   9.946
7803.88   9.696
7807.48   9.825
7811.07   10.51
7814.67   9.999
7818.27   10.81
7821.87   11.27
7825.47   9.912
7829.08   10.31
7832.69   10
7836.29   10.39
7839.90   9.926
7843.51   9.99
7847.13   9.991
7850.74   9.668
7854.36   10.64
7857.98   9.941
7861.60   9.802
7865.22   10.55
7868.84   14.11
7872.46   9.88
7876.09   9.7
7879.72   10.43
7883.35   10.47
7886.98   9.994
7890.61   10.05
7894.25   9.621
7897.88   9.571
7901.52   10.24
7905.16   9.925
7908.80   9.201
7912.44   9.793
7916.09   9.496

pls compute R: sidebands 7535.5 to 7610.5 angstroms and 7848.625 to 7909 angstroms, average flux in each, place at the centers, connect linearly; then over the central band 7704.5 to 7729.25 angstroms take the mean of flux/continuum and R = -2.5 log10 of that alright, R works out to 0.053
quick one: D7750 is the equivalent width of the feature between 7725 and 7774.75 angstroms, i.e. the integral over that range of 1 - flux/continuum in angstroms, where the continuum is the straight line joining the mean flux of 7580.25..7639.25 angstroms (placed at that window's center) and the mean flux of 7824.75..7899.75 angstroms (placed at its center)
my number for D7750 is 1.6 angstroms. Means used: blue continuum 10.4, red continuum 10.2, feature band 9.98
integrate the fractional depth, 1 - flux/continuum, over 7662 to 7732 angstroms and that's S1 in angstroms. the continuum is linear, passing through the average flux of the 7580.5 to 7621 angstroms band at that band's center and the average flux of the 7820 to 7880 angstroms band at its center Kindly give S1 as 2.9 angstroms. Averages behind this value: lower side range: 10.3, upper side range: 10.4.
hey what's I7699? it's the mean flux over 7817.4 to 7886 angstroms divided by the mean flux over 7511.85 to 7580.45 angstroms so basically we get 0.95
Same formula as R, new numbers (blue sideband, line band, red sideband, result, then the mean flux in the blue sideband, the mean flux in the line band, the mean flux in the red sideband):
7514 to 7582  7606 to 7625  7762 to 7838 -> 0.06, 10.9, 10.1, 10.1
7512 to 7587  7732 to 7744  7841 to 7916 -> 0.05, 10.9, 10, 10.2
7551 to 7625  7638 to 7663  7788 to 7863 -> 0.04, 10.6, 10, 10.1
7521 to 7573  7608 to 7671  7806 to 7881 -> 0.06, 10.9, 10.1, 10.4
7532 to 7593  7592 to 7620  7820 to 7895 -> 0.07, 10.9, 10.1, 10.3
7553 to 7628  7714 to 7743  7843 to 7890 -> 0.06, 10.6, 9.96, 10.4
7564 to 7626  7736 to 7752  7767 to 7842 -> 0.03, 10.5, 9.95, 10.1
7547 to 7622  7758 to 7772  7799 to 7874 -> 0.03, 10.6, 10.1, 10.3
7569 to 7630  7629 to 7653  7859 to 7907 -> 0.01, 10.5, 10.4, 10.3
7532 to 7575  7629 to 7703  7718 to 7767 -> 0.04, 10.9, 10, 9.95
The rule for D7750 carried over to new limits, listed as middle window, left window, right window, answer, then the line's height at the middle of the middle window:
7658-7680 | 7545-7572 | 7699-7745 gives 1.2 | 10.3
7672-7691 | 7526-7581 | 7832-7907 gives 1.5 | 10.6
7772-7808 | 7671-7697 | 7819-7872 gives 1.5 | 10.2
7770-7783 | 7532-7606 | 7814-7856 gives 1.0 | 10.4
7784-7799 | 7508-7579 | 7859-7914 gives 0.6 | 10.4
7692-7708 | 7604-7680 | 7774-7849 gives 0.1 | 10.1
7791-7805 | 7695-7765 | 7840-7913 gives 0.4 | 10.1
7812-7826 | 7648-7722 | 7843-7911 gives -0.6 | 10.1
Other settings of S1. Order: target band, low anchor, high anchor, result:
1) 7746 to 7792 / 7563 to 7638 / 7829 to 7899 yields 1.98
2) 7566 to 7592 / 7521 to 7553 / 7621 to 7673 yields -0.95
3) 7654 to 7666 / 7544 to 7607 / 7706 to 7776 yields 0.65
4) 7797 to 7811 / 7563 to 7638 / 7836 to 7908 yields 0.56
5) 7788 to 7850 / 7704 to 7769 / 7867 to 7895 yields 1.13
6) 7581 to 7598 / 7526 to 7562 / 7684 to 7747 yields -0.13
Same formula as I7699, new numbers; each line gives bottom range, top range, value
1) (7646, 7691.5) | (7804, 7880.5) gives 1.05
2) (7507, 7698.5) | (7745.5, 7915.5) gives 0.97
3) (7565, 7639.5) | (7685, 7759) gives 0.94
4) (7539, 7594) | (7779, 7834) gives 0.93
